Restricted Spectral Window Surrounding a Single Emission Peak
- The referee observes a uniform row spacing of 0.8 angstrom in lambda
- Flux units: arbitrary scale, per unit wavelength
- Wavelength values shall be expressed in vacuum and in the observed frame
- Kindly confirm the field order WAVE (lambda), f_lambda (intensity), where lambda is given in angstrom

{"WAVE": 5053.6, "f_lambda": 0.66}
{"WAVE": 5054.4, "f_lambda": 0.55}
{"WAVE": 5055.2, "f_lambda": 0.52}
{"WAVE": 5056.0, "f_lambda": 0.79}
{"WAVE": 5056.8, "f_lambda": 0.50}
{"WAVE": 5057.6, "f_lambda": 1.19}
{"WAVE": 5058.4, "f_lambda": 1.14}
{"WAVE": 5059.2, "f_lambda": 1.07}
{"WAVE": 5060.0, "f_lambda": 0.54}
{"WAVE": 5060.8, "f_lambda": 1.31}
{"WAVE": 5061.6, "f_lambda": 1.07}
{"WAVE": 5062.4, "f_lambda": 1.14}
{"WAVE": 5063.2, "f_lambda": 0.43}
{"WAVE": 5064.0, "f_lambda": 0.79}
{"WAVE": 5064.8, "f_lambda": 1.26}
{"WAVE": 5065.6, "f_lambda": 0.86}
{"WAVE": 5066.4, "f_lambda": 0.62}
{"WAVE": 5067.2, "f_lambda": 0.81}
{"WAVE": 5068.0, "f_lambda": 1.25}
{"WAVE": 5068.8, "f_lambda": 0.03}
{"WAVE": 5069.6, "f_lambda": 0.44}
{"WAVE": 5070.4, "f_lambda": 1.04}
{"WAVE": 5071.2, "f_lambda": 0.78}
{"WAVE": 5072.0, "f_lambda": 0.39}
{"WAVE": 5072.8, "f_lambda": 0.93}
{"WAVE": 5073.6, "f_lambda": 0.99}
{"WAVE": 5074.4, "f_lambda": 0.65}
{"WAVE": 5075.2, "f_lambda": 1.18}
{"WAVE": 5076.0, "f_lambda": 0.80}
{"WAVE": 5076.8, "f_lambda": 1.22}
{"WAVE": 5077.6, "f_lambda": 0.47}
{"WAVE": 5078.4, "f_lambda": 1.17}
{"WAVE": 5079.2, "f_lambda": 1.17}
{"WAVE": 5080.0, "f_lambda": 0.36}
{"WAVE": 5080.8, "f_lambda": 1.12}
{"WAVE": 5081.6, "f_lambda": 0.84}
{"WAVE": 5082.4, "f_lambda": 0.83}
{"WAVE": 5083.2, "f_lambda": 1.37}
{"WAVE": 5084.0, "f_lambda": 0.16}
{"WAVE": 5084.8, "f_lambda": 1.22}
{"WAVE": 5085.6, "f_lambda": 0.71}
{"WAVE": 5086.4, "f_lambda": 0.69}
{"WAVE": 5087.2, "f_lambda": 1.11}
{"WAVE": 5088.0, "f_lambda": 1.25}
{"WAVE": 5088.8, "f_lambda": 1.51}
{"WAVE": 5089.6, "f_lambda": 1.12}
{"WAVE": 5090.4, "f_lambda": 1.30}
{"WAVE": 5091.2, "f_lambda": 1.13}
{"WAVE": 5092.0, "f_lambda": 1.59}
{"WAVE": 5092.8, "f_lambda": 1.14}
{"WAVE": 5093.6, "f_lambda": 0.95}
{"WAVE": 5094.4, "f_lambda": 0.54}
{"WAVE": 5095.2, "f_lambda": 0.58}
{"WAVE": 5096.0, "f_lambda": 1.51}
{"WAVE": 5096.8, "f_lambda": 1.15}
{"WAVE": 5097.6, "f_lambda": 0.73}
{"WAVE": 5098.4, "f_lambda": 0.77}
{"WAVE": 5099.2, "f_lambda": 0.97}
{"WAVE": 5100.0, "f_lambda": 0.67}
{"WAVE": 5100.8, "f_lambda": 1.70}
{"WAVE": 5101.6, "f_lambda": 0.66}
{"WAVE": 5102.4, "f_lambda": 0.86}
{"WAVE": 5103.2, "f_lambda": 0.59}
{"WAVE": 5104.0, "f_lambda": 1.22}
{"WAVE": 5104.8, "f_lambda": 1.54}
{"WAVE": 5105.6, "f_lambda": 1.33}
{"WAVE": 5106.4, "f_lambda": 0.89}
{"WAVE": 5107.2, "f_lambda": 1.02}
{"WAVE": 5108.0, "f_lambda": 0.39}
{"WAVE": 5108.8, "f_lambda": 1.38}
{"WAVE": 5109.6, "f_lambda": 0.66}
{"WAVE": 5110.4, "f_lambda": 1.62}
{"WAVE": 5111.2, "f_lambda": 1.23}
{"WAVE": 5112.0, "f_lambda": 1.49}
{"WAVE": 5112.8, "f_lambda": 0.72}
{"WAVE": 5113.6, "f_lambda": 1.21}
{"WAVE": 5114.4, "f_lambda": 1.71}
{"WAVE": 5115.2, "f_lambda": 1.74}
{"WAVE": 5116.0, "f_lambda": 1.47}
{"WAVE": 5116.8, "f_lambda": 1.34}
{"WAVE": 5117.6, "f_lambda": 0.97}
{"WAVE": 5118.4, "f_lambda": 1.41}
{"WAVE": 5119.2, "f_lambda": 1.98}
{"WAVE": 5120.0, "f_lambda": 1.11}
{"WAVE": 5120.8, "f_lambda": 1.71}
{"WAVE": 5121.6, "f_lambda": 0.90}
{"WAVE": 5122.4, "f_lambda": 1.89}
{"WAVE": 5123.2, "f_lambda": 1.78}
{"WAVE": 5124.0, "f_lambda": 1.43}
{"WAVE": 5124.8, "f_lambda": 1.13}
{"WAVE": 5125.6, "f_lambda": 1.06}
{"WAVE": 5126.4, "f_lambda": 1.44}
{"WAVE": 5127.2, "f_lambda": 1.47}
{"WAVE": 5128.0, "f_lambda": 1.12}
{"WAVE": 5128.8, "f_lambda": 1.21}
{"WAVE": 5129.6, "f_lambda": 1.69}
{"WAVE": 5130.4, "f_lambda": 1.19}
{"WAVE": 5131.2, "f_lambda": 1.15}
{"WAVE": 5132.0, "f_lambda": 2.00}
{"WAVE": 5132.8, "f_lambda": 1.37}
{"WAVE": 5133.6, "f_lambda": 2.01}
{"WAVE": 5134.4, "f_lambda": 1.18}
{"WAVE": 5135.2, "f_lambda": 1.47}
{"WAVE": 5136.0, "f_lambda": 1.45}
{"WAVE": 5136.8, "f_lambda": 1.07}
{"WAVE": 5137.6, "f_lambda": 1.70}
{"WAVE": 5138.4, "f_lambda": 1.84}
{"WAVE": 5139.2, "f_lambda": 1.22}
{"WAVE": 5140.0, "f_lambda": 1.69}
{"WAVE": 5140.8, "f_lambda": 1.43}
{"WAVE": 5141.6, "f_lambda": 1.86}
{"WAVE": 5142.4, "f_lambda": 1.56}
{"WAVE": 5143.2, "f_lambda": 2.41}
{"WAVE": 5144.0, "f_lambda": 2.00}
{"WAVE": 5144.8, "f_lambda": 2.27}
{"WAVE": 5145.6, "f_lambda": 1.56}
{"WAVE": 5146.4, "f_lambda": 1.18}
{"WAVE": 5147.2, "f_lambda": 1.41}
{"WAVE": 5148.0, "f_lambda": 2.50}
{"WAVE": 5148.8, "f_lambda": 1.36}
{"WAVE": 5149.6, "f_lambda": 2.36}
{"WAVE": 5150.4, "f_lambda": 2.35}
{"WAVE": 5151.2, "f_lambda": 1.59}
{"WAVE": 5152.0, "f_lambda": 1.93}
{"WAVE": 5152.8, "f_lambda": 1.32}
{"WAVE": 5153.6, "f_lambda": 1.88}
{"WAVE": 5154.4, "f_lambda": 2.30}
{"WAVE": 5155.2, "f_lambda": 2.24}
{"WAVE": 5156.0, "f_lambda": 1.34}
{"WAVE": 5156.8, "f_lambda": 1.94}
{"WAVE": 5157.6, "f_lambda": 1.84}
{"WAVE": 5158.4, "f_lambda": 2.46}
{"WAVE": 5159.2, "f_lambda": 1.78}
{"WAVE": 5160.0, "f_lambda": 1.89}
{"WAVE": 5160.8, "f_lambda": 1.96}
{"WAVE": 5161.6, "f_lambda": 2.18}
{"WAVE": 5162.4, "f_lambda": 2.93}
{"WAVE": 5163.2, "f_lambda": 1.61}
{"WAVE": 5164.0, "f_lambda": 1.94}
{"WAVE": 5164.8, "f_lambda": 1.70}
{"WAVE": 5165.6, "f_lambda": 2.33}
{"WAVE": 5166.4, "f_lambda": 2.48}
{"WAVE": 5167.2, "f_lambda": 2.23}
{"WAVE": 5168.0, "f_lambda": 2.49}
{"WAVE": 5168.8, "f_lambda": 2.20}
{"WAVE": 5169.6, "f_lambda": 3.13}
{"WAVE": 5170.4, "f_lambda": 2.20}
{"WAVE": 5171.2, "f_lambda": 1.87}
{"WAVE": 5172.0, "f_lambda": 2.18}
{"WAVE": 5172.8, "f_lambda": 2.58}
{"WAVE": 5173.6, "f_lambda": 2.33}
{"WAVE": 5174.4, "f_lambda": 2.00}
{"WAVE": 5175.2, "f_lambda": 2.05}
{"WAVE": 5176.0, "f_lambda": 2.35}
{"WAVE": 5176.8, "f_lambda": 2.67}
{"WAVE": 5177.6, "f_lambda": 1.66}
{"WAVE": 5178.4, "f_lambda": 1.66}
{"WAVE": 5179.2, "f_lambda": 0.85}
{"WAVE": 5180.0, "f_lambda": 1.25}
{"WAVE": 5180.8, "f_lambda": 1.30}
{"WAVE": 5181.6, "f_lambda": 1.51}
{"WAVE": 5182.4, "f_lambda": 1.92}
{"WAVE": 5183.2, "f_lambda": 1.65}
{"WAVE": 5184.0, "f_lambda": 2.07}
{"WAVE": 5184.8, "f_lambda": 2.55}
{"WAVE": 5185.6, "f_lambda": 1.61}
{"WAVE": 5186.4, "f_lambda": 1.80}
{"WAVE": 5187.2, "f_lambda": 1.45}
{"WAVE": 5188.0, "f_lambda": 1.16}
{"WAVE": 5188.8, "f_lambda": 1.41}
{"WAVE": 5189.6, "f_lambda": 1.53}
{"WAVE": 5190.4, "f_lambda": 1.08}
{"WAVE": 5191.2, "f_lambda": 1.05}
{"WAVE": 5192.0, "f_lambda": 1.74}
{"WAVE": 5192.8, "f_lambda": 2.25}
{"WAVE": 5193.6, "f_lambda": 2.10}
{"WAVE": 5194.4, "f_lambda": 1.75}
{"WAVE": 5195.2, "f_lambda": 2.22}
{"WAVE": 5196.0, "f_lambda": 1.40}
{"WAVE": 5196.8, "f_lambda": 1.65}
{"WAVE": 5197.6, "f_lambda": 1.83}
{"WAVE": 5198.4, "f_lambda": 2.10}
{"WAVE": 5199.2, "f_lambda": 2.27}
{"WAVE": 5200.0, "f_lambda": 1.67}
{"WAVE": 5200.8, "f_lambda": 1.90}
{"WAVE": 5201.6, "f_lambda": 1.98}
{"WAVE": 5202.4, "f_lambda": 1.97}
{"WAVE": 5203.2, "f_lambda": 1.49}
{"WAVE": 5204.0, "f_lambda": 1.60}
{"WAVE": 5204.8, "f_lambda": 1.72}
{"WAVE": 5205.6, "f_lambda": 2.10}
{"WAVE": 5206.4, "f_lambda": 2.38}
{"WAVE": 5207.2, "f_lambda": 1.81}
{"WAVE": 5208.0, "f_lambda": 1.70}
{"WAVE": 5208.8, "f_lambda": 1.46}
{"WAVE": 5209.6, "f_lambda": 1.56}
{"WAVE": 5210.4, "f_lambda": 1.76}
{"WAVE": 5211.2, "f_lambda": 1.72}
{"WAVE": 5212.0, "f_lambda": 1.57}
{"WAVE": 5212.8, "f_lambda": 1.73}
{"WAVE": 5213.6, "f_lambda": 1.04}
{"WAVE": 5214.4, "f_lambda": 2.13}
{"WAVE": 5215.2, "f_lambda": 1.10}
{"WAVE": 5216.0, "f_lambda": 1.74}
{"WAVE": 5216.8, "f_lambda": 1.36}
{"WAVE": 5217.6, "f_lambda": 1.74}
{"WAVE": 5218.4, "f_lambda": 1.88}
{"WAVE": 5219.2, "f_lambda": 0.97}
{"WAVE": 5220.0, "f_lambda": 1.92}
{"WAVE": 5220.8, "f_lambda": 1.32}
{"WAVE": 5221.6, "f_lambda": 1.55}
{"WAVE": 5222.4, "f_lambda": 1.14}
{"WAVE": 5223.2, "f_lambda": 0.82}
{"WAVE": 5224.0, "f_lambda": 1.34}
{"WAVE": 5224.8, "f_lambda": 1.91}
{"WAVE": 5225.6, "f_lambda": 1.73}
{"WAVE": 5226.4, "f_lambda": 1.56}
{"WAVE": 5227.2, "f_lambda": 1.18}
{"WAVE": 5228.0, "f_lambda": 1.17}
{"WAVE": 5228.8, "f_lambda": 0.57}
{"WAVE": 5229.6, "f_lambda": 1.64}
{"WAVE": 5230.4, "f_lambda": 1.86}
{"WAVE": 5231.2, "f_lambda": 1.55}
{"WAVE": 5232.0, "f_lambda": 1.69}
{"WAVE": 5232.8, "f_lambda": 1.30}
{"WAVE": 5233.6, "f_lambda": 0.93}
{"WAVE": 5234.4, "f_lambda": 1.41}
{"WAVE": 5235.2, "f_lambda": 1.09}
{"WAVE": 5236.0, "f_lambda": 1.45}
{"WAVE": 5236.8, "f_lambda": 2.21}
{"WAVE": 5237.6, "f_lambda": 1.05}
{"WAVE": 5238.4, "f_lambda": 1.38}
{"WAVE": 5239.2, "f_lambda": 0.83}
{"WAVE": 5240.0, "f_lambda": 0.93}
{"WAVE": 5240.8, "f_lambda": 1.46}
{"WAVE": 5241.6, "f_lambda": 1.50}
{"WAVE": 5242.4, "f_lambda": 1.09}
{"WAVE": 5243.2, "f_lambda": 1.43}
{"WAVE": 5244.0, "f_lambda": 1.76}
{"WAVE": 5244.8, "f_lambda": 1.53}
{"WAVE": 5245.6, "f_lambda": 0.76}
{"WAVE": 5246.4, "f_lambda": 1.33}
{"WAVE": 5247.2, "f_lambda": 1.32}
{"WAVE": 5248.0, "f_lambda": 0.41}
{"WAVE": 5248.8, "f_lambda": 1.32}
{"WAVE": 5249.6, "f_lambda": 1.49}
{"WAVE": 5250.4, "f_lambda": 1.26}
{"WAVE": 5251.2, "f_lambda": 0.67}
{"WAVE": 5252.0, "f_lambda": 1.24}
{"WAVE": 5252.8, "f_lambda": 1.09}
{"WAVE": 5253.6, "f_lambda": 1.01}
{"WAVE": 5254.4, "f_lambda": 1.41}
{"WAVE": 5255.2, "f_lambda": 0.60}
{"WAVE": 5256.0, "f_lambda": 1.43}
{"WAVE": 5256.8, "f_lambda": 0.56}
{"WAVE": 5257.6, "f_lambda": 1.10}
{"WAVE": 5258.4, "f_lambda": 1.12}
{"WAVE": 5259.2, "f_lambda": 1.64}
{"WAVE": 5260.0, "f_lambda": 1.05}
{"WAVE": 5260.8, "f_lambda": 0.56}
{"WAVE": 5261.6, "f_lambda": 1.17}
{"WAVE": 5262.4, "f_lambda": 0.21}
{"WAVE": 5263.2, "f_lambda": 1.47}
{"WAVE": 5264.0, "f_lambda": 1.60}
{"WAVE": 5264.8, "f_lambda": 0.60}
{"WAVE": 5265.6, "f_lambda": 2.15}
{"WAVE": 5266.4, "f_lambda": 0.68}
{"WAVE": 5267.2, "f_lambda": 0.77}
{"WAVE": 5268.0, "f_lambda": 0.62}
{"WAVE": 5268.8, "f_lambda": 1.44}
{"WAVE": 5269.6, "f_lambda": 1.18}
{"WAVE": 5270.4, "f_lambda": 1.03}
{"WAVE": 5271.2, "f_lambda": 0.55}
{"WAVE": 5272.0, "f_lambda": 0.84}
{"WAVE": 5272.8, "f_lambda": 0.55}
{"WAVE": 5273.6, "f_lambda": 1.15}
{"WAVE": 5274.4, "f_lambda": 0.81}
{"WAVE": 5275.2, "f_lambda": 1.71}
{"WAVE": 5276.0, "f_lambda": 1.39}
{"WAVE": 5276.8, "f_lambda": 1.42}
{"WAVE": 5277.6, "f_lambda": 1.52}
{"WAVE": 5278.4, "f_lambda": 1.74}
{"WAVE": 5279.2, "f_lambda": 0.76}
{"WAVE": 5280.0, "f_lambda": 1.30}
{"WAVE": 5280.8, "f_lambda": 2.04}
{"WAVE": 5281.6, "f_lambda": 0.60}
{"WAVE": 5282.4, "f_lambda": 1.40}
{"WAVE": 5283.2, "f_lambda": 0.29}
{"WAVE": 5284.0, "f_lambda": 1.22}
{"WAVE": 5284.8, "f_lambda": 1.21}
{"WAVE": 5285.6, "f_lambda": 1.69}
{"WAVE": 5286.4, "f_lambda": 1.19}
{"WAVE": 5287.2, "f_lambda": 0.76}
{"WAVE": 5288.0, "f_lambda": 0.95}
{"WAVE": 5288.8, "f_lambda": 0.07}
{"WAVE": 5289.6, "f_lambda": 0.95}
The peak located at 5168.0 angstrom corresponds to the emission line C IV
